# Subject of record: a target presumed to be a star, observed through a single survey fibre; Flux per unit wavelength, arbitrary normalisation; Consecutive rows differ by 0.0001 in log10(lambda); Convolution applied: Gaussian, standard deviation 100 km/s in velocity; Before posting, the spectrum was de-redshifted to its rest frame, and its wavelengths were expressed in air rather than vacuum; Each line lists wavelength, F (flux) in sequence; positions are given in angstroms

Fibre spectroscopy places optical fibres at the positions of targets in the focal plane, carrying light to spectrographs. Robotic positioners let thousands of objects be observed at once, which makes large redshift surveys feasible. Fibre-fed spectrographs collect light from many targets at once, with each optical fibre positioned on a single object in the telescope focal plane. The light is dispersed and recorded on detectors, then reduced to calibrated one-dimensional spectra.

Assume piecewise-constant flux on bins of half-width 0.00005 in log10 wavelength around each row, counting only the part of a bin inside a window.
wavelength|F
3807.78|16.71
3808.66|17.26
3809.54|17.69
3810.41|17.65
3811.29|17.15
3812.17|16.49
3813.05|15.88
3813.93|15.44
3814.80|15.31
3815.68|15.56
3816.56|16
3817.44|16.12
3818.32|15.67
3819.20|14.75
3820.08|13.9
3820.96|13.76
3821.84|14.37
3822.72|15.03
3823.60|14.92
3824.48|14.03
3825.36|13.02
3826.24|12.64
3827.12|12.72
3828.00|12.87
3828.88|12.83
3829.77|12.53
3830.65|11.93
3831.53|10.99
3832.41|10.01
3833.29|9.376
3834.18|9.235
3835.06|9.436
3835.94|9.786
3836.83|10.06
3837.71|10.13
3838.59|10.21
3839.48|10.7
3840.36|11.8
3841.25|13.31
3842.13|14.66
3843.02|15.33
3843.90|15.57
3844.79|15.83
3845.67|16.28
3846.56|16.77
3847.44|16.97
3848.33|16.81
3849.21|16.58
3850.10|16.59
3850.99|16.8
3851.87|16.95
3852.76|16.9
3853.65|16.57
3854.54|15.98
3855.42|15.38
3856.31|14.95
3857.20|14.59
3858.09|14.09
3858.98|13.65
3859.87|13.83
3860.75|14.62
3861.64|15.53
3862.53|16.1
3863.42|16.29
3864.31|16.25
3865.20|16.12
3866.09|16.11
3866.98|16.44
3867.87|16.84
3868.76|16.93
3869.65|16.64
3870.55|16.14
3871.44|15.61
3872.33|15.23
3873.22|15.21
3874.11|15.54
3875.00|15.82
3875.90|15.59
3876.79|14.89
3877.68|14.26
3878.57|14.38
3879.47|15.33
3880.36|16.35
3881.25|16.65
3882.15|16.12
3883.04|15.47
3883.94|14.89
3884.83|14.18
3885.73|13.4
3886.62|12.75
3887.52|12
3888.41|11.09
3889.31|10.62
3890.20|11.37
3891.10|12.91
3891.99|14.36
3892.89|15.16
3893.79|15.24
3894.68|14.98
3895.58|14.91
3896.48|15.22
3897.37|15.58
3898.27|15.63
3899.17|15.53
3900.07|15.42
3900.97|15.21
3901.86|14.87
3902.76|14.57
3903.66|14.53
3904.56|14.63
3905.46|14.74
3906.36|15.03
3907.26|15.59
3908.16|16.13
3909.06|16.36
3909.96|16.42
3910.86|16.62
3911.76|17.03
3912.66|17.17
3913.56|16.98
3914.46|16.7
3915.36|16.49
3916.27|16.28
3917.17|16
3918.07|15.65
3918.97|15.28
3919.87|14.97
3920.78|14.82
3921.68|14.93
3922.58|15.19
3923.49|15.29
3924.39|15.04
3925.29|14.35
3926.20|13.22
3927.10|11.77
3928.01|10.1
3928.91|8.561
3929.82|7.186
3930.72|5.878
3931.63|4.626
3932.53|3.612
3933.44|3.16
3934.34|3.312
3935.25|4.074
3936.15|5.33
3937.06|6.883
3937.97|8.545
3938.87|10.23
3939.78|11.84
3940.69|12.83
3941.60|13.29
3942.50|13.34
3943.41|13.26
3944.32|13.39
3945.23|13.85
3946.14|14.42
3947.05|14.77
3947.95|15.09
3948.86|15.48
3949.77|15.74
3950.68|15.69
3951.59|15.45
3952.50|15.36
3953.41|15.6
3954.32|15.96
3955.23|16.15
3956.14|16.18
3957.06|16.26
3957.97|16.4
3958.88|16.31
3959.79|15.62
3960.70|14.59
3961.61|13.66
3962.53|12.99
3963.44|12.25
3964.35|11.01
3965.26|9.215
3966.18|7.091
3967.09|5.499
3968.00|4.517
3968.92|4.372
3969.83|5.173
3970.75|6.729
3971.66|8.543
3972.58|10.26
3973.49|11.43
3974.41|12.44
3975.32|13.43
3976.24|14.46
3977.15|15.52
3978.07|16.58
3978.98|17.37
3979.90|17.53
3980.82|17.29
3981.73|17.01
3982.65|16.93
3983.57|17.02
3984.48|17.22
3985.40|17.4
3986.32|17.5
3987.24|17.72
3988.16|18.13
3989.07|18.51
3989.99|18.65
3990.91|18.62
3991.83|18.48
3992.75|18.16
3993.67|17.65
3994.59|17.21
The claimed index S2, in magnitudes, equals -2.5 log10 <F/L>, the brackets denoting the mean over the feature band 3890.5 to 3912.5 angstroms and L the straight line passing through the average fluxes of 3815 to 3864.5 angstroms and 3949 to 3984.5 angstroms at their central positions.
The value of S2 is -0.12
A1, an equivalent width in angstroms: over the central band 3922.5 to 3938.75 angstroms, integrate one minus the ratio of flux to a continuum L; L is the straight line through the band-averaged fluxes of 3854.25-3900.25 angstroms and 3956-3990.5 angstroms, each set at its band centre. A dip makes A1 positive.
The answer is 6.50 angstroms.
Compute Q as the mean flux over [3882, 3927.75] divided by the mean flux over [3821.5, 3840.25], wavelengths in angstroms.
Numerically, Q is 1.3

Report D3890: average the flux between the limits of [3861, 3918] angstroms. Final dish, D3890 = 15.3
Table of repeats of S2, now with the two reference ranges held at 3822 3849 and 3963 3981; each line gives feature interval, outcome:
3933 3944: 0.27 mag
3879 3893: -0.14 mag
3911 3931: -0.21 mag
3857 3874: -0.24 mag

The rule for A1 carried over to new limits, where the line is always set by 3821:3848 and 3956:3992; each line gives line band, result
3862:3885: -4.68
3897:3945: 1.95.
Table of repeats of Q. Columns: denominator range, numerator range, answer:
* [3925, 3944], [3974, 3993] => 1.92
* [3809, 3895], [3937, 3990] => 0.94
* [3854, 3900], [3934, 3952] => 0.79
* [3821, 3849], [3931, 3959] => 0.93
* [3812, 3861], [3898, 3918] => 1.13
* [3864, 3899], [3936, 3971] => 0.83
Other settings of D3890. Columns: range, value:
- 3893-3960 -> 13.6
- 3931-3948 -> 9.62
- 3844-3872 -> 16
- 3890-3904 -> 14.8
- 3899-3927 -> 15.5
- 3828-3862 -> 13.8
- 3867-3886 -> 15.5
